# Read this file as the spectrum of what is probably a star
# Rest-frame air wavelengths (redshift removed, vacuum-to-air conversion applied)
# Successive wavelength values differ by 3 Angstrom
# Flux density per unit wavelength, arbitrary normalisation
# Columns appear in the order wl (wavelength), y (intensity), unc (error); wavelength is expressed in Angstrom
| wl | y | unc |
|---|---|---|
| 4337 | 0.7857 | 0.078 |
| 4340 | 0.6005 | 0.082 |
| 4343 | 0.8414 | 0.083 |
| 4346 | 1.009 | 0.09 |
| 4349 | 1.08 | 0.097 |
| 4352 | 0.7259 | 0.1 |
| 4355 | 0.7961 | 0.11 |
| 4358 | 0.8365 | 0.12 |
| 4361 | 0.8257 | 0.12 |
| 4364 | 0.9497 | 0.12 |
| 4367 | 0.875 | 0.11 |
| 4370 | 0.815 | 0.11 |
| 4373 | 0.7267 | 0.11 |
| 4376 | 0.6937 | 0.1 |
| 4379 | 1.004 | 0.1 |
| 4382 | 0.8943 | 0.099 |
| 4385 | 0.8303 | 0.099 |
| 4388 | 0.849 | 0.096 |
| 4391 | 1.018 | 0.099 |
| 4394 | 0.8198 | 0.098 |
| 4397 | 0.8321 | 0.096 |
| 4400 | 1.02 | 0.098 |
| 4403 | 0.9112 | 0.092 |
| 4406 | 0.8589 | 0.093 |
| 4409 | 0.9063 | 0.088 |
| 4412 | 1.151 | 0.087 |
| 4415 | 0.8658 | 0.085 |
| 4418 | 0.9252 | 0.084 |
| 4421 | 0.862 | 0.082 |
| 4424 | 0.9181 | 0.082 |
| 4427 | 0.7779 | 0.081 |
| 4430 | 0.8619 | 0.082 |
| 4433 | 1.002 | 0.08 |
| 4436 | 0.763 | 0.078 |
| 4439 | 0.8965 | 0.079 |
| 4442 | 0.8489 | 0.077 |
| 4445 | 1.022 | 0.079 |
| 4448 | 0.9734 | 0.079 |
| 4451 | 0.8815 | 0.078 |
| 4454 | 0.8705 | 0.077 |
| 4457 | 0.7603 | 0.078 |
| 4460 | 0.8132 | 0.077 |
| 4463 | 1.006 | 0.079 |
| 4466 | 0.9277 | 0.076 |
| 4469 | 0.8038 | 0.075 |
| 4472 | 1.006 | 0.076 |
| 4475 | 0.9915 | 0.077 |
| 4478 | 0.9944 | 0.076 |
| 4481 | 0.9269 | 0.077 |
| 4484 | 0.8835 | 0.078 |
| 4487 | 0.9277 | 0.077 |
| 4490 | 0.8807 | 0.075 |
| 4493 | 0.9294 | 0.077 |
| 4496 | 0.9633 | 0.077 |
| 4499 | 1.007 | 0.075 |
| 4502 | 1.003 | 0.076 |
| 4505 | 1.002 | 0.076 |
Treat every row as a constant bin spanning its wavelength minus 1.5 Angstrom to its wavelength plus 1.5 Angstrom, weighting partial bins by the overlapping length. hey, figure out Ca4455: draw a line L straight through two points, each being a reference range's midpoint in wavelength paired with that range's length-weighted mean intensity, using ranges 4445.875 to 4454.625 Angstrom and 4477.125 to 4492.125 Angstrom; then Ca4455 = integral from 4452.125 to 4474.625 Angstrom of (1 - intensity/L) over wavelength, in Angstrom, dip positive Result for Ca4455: 0.8 Angstrom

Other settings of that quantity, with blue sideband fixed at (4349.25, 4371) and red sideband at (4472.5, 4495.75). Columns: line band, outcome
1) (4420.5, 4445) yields 0.66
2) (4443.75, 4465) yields 0.30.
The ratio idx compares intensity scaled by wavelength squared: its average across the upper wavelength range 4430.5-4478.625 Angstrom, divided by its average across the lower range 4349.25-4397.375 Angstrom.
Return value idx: 1.1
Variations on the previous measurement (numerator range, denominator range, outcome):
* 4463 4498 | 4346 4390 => 1.15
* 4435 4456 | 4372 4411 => 1.04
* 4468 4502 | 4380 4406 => 1.10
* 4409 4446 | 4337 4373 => 1.11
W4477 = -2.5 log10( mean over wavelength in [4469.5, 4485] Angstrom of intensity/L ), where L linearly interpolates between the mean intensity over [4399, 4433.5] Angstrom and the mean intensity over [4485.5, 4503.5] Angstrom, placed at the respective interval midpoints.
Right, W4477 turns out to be -0.01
